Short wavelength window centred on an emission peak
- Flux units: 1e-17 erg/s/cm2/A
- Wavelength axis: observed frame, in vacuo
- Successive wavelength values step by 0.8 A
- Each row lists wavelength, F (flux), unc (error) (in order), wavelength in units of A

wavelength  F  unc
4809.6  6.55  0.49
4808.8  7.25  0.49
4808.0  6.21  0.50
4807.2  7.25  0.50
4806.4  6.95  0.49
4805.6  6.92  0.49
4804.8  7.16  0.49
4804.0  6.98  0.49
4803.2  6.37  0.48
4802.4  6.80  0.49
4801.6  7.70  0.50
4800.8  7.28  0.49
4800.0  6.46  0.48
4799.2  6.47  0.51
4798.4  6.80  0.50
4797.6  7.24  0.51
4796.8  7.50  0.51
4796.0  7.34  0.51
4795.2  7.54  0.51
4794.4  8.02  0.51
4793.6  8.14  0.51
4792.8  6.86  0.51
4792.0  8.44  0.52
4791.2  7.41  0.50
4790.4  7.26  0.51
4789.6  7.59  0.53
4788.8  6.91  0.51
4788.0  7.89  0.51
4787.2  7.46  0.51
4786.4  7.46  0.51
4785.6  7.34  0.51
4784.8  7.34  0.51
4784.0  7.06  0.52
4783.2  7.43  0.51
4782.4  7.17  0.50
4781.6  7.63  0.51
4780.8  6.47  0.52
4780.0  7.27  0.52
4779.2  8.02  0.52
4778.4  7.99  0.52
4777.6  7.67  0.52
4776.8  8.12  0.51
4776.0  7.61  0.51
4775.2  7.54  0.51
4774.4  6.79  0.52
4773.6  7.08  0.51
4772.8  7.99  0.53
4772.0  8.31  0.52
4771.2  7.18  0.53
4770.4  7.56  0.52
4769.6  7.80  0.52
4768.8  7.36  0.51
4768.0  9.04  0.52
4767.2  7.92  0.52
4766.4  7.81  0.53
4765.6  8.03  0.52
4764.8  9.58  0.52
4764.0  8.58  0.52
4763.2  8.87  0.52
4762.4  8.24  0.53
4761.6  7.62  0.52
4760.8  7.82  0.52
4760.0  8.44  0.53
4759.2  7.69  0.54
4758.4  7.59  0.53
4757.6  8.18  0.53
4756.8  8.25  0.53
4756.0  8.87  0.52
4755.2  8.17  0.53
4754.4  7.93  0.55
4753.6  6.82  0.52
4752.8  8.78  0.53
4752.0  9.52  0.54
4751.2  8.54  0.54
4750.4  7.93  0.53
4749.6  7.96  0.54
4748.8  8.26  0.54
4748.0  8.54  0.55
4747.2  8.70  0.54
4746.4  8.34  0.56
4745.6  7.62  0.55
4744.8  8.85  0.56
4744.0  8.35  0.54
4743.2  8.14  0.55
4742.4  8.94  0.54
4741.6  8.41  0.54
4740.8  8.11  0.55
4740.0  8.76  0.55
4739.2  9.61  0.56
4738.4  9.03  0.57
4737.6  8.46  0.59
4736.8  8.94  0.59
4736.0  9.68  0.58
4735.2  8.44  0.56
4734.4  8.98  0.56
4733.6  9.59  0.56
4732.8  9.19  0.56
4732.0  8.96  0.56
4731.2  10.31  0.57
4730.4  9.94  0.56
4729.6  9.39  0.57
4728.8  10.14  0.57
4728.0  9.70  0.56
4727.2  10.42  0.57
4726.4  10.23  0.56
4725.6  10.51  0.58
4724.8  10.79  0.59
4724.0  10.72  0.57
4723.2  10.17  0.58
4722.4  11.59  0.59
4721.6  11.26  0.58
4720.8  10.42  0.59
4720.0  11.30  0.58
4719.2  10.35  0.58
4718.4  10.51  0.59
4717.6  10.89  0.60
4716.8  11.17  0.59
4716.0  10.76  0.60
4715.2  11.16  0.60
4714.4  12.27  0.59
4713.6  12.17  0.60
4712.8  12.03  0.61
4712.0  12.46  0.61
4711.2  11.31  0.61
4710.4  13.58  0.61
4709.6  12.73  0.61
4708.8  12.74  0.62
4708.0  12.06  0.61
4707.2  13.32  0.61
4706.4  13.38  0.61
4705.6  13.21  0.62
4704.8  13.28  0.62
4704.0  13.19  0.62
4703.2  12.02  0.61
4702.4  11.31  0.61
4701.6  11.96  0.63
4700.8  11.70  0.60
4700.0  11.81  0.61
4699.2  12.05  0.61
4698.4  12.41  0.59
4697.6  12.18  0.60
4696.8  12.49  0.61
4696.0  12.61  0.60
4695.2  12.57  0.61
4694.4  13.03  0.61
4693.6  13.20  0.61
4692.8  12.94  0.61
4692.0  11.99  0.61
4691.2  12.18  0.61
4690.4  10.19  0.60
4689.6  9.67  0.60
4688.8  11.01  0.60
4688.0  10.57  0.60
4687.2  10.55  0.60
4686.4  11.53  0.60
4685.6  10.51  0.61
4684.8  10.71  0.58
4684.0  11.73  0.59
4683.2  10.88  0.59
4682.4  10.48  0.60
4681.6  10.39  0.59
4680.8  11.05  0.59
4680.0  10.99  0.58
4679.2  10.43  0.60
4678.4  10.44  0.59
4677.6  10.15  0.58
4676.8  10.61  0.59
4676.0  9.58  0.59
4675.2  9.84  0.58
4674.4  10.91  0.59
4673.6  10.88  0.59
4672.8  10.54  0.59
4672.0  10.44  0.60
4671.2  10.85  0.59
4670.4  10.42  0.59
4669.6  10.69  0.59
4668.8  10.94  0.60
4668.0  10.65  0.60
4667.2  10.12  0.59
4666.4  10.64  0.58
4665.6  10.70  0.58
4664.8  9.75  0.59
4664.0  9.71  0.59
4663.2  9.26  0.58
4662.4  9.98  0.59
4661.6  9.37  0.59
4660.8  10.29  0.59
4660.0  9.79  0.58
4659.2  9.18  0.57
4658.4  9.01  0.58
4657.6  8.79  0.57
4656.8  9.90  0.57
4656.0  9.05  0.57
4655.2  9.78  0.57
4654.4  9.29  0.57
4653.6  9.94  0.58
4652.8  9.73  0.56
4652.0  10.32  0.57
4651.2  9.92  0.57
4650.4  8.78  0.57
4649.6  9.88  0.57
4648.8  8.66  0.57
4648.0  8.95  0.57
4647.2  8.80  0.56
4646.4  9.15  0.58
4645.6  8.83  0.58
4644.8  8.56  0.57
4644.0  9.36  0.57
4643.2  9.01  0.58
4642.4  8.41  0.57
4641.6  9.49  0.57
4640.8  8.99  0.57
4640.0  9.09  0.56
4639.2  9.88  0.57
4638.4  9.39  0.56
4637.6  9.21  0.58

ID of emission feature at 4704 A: Mg II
